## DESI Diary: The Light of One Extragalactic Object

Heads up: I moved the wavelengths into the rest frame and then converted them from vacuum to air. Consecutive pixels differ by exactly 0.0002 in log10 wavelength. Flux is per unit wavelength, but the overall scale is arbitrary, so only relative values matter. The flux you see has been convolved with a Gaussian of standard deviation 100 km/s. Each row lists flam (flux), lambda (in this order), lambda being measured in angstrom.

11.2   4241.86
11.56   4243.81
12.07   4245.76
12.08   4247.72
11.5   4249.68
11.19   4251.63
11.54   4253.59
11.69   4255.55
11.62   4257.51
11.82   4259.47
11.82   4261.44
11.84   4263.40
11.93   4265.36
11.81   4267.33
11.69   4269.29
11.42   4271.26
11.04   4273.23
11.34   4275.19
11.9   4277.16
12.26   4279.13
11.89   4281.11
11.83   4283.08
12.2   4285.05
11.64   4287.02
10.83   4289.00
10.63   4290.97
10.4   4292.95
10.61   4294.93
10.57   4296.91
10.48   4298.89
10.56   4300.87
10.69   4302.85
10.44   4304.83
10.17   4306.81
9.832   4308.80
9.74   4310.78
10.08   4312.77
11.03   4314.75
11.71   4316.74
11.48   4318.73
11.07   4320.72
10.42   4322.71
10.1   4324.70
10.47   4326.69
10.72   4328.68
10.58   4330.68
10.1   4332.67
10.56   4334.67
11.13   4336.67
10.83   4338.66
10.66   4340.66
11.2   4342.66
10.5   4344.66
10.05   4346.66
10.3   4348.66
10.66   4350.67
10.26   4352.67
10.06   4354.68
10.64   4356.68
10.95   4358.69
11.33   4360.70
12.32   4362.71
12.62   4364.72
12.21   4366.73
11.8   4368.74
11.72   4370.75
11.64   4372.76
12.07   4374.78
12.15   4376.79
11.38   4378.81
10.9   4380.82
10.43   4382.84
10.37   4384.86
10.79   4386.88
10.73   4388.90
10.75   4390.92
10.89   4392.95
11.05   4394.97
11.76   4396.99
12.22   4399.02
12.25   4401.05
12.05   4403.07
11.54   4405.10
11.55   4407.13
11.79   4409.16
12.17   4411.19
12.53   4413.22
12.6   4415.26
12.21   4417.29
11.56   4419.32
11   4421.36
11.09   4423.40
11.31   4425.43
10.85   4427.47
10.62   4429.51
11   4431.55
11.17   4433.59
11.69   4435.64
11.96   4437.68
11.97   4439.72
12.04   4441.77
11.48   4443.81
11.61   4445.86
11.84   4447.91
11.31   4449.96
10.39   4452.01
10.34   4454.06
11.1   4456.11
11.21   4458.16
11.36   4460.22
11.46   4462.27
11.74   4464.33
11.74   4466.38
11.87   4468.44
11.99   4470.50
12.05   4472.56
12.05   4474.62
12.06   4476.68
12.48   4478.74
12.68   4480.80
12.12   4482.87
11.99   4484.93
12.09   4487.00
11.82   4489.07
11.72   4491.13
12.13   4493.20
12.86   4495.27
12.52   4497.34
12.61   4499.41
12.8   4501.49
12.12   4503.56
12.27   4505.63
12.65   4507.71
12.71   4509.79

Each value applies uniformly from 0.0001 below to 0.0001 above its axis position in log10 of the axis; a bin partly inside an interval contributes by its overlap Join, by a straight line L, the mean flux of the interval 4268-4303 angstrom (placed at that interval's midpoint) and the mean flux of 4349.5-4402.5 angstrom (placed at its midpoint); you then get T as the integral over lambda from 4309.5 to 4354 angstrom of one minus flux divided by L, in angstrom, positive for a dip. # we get 2.6 angstrom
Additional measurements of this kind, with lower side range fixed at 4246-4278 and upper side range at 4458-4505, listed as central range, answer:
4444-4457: 1.0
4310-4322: 0.9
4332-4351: 1.9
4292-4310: 2.0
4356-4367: 0.2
